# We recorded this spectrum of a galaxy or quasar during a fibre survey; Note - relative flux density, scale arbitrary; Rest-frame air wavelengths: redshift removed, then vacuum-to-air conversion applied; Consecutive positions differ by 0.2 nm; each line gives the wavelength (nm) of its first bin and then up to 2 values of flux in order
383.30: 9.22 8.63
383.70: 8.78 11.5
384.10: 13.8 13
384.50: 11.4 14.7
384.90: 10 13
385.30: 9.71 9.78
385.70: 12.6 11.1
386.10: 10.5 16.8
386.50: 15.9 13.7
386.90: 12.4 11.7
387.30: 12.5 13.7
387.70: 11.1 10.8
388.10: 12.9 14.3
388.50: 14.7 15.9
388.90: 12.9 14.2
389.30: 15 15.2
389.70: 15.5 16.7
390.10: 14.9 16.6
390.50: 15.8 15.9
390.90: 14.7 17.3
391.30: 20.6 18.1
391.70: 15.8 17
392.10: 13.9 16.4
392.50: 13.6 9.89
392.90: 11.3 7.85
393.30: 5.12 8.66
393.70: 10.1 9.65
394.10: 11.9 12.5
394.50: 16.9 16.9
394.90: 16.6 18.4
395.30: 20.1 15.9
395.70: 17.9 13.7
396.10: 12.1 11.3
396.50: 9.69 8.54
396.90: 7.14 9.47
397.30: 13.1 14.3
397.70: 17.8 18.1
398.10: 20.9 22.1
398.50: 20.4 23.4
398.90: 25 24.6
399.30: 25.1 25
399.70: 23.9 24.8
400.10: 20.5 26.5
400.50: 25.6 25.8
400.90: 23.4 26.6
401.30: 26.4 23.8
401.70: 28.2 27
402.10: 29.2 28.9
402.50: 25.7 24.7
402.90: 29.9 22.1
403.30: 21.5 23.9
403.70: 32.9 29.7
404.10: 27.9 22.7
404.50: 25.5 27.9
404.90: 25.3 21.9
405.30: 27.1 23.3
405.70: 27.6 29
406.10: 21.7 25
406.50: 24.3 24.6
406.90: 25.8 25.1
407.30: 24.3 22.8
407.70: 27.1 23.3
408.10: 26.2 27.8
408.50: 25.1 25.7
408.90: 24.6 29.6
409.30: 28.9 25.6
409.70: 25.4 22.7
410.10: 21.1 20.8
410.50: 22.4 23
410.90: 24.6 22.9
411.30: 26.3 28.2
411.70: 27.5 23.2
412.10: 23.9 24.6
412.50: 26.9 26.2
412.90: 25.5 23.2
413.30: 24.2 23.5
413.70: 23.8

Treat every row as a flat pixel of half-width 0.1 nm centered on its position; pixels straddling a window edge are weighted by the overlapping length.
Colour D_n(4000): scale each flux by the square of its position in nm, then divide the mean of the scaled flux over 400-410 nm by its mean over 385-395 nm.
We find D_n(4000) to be 2.0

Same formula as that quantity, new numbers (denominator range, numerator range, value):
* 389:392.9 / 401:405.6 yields 1.79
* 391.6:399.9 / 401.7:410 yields 1.75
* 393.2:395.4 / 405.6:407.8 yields 2.01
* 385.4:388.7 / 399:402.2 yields 2.11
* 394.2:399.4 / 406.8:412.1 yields 1.60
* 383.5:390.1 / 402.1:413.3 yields 2.17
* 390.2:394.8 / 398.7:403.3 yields 1.93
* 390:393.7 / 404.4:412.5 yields 1.95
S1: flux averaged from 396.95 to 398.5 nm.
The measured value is 16.5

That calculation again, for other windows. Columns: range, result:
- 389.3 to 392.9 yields 15.6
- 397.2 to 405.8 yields 24.4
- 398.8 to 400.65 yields 24.6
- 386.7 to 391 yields 14.2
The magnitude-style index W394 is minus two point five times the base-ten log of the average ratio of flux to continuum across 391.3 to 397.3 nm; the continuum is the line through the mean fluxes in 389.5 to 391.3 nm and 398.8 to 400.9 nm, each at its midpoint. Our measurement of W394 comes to 0.43 mag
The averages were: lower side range 16.1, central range 13.1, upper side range 24.6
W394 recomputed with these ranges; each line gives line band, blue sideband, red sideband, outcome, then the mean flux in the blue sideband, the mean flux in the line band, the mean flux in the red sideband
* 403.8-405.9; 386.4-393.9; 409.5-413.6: -0.23 mag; 13.8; 26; 24.3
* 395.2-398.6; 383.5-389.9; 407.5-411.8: 0.23 mag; 12.9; 14.9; 25.1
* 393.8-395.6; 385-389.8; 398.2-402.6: 0.28 mag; 13.2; 15.4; 25.1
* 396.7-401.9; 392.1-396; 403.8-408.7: -0.15 mag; 13.3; 21.5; 25.5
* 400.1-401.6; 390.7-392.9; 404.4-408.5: -0.17 mag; 15.5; 25.1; 25.3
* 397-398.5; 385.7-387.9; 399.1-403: 0.34 mag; 12.8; 16.8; 25.8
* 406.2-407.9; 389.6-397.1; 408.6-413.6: -0.11 mag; 13.9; 24.8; 24.8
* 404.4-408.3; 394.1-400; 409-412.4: -0.13 mag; 17.3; 25.2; 24.7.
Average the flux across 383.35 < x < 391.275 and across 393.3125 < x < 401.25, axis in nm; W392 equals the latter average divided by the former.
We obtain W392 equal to 1.33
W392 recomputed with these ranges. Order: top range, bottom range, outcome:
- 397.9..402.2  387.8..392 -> 1.59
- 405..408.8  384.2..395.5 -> 1.83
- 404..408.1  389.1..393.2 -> 1.67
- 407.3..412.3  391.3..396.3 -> 1.80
